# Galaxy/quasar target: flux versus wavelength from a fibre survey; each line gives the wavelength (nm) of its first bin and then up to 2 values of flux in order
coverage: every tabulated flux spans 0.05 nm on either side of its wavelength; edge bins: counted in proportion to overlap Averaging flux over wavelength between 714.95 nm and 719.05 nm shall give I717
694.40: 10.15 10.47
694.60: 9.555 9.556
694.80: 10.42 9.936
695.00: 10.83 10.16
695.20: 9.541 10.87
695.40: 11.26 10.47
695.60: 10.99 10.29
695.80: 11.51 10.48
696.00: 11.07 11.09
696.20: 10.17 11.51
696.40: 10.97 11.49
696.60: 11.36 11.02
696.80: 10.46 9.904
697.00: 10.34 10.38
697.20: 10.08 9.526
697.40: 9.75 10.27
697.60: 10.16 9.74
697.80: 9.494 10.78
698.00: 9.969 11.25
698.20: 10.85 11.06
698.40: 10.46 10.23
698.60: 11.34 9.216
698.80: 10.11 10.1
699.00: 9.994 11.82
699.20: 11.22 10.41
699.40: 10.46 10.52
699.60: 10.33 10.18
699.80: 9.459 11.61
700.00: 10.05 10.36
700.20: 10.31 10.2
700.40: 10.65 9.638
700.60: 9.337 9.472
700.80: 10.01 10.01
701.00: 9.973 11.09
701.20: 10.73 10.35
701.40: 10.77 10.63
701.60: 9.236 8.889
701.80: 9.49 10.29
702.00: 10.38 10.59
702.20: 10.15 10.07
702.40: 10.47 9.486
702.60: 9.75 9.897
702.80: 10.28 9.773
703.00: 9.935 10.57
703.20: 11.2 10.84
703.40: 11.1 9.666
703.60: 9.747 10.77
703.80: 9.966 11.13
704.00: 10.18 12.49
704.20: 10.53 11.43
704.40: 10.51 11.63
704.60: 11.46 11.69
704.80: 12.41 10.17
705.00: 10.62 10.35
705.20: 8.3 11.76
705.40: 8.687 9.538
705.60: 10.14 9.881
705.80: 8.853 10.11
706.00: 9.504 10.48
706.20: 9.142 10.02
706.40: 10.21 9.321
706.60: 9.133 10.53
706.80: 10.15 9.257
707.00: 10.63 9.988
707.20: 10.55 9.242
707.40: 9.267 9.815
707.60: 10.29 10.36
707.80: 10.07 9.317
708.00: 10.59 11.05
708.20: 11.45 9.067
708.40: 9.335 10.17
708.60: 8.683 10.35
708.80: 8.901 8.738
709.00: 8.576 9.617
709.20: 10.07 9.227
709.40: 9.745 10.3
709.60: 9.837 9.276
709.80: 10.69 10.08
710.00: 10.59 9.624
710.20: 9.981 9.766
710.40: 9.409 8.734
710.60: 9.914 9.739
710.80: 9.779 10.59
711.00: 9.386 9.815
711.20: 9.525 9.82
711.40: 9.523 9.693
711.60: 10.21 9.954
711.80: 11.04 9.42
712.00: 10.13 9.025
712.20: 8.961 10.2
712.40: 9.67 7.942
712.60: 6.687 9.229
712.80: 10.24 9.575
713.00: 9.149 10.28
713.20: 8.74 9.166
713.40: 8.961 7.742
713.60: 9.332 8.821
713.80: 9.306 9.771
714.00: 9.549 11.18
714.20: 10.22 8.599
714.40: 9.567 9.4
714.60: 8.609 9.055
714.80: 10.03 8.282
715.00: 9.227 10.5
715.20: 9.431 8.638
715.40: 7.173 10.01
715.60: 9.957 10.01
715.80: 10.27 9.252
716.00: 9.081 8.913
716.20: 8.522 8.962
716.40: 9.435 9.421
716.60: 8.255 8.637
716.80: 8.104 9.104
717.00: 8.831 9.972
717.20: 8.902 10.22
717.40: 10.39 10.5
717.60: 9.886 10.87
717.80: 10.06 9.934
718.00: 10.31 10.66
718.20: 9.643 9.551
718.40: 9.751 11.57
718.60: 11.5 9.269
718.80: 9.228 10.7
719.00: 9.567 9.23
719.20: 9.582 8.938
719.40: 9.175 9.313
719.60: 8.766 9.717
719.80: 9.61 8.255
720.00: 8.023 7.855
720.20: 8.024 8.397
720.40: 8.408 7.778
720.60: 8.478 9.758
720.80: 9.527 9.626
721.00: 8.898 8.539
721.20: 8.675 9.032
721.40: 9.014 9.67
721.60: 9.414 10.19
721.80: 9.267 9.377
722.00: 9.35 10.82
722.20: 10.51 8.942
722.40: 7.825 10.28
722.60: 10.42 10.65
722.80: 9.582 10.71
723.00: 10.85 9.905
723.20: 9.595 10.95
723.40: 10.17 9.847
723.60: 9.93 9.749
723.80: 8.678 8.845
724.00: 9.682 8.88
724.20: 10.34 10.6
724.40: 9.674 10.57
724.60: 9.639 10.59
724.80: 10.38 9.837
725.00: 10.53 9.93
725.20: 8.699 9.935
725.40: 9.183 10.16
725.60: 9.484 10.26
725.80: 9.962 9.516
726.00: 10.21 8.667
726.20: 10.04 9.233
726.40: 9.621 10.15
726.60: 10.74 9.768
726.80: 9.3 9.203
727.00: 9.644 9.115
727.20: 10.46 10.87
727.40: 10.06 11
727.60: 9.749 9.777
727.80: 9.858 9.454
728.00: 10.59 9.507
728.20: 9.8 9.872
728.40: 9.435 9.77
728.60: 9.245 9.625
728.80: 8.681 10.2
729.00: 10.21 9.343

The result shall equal 9.62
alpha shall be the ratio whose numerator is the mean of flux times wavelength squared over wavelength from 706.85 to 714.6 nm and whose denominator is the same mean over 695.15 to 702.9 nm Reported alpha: 1.0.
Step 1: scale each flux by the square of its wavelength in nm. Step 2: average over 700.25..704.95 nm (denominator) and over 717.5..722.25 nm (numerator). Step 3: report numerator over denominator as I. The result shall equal 0.95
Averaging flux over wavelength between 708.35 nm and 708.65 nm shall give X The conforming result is 9.4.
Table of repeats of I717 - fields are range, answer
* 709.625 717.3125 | 9.41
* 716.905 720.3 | 9.61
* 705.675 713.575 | 9.67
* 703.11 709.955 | 10.1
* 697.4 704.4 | 10.3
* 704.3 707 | 10.2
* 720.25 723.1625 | 9.45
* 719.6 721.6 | 8.82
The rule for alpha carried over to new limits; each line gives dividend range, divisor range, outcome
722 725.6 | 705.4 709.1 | 1.06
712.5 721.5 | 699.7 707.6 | 0.95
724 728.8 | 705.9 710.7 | 1.05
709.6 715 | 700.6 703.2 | 0.97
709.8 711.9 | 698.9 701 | 0.99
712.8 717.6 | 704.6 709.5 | 0.96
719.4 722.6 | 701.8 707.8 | 0.93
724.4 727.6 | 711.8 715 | 1.10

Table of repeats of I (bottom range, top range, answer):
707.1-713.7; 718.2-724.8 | 1.02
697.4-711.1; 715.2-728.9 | 0.99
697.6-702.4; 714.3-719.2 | 0.97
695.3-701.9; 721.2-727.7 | 1.02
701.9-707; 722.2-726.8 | 1.01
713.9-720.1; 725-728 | 1.06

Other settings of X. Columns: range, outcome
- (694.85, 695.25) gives 10.1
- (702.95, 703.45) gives 10.7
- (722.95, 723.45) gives 10.3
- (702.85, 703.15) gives 10.1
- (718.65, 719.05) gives 9.69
